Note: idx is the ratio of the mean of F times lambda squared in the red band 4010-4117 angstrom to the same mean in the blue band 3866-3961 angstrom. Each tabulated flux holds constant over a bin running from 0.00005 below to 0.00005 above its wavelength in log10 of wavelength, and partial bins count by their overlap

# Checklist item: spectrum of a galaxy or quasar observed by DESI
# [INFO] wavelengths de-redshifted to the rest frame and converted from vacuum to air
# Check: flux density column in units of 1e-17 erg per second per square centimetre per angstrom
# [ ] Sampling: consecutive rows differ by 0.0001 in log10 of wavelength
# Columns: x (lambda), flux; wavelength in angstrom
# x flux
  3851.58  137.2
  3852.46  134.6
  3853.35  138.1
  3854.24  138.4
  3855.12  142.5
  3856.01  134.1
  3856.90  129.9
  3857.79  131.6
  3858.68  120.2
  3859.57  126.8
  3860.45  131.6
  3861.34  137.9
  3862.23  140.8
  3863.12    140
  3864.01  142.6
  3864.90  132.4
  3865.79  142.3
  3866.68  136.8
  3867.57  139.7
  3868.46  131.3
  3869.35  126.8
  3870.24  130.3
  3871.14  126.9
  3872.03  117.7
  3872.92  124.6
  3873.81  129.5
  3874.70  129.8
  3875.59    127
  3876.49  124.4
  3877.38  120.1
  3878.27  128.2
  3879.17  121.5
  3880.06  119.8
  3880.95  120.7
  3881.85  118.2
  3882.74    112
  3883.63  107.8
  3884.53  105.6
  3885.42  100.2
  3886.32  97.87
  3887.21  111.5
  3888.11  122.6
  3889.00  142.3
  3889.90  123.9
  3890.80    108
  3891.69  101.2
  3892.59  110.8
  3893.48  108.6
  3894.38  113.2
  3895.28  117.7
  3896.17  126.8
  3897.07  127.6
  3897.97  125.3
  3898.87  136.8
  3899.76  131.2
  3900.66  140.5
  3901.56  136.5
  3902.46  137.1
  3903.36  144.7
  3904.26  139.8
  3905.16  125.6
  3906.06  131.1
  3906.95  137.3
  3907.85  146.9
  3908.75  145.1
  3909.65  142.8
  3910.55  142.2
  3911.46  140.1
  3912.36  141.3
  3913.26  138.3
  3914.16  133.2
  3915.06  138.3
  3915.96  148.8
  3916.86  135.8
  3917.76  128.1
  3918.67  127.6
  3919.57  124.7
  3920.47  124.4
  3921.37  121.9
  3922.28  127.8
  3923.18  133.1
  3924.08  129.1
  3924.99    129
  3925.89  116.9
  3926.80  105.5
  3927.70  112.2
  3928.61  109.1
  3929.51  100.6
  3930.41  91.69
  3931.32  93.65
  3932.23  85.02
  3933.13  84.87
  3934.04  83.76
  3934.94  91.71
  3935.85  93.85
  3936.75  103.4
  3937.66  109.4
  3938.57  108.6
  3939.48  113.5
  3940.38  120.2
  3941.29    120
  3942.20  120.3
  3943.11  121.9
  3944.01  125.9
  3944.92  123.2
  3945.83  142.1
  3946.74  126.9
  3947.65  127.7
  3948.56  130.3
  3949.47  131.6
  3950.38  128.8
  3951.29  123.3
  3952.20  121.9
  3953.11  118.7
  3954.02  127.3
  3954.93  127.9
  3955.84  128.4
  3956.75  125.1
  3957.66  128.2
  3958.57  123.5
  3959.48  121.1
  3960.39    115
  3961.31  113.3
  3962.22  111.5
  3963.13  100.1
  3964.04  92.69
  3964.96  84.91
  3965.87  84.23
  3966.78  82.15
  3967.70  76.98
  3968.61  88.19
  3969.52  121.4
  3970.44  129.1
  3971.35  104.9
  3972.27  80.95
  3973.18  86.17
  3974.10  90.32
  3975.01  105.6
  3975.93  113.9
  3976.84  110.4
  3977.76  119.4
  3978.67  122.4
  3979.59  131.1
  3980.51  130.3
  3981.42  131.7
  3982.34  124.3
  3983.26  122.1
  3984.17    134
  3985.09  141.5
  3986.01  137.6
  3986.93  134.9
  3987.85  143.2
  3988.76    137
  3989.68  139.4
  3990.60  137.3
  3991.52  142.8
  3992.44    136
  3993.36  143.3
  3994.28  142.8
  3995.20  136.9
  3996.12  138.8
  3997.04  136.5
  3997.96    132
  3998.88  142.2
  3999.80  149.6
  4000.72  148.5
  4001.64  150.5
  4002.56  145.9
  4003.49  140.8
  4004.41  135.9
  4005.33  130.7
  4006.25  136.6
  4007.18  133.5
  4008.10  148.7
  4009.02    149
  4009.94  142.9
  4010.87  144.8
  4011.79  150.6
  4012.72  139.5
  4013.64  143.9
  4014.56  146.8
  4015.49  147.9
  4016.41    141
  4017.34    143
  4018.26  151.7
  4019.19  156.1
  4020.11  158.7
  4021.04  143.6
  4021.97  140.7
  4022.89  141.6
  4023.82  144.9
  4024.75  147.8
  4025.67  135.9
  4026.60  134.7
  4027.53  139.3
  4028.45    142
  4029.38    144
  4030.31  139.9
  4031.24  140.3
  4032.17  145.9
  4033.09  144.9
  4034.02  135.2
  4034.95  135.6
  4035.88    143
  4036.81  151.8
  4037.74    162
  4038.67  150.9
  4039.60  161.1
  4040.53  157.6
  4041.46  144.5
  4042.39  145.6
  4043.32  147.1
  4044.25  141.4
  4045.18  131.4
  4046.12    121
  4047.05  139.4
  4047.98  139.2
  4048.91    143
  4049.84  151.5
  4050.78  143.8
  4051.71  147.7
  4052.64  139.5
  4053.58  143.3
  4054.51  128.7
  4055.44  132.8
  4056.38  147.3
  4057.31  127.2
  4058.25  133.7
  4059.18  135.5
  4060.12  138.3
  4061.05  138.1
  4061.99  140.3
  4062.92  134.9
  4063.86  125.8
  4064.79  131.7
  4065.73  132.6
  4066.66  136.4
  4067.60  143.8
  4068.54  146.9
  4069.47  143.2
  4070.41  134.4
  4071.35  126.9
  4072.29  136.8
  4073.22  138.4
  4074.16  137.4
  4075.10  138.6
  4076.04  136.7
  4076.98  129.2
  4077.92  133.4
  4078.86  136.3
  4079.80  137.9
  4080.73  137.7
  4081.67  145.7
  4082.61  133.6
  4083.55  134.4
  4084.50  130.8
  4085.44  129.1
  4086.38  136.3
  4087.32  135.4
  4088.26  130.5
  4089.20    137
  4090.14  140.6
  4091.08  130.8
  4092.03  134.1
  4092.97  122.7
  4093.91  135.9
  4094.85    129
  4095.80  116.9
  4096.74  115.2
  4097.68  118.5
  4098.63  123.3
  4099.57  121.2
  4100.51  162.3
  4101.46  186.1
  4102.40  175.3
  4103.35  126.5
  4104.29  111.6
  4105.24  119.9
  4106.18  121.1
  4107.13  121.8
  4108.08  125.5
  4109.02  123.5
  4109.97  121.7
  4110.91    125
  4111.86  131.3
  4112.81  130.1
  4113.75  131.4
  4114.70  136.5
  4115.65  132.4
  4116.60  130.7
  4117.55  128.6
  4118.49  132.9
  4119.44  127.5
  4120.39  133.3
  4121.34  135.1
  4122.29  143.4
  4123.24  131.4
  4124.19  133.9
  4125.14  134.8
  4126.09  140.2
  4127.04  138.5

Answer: 1.2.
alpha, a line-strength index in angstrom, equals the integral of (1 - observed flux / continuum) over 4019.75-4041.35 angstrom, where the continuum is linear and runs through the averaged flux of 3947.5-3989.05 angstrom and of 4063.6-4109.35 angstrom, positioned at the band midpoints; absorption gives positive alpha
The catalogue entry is -3.4 angstrom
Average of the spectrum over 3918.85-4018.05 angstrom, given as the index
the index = 123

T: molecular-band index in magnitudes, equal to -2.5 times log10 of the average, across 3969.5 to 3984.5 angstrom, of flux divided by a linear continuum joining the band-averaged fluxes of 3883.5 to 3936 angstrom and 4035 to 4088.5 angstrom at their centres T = 0.13 mag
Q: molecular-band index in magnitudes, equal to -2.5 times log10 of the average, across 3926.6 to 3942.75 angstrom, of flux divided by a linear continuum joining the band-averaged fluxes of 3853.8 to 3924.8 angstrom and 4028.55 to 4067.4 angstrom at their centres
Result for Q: 0.273 mag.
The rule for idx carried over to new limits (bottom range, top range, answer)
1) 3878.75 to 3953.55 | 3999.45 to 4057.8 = 1.25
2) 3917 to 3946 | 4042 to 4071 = 1.30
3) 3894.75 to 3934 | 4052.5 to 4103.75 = 1.17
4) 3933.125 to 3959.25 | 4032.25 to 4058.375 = 1.26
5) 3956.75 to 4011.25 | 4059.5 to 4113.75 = 1.13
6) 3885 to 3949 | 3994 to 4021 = 1.23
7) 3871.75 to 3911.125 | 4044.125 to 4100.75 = 1.19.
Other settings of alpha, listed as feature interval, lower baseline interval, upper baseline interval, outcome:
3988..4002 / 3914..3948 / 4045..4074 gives -1.55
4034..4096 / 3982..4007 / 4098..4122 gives -1.42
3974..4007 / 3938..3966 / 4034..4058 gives -1.20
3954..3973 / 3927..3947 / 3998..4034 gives 1.98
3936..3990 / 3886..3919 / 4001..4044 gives 7.87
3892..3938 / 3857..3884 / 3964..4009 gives 1.50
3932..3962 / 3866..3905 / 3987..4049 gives 3.44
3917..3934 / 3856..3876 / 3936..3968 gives 1.07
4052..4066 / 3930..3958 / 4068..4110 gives -0.60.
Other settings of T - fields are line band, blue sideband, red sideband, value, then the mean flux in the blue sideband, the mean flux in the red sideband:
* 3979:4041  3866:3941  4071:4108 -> -0.11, 122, 134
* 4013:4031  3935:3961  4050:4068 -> -0.10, 121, 137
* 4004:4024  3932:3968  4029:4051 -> -0.07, 113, 144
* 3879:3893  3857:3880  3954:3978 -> 0.11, 130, 107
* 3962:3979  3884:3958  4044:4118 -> 0.25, 122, 134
